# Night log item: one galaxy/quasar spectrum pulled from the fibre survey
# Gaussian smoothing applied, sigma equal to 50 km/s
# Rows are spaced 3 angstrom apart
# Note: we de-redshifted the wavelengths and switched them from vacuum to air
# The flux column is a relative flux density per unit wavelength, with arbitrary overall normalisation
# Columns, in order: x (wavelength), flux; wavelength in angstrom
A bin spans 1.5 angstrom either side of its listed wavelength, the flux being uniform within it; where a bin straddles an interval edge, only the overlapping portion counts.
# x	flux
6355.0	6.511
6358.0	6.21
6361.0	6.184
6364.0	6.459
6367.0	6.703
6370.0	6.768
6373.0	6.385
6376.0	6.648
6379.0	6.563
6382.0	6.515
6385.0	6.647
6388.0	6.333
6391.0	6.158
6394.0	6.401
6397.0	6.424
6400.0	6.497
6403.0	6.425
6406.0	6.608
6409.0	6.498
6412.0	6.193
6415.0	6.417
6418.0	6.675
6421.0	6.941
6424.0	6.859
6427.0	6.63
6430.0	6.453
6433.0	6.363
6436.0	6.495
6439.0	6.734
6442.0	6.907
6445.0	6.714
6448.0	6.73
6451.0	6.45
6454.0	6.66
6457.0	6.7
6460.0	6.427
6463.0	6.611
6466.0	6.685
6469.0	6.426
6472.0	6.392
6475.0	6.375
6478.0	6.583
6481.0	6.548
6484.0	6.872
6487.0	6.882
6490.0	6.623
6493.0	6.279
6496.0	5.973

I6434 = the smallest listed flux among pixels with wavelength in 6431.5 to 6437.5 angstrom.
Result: 6.363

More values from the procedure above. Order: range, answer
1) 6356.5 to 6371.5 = 6.184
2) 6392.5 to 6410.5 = 6.401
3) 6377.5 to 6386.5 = 6.515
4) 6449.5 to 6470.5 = 6.426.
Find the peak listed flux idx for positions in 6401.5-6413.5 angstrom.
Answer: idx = 6.608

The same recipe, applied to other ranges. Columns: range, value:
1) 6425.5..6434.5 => 6.63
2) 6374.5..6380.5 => 6.648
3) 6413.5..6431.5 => 6.941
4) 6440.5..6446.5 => 6.907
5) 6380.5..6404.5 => 6.647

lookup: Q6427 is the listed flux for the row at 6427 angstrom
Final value 6.63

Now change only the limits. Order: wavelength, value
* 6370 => 6.768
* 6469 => 6.426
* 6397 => 6.424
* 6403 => 6.425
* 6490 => 6.623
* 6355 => 6.511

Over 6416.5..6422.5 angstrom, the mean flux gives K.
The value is 6.81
